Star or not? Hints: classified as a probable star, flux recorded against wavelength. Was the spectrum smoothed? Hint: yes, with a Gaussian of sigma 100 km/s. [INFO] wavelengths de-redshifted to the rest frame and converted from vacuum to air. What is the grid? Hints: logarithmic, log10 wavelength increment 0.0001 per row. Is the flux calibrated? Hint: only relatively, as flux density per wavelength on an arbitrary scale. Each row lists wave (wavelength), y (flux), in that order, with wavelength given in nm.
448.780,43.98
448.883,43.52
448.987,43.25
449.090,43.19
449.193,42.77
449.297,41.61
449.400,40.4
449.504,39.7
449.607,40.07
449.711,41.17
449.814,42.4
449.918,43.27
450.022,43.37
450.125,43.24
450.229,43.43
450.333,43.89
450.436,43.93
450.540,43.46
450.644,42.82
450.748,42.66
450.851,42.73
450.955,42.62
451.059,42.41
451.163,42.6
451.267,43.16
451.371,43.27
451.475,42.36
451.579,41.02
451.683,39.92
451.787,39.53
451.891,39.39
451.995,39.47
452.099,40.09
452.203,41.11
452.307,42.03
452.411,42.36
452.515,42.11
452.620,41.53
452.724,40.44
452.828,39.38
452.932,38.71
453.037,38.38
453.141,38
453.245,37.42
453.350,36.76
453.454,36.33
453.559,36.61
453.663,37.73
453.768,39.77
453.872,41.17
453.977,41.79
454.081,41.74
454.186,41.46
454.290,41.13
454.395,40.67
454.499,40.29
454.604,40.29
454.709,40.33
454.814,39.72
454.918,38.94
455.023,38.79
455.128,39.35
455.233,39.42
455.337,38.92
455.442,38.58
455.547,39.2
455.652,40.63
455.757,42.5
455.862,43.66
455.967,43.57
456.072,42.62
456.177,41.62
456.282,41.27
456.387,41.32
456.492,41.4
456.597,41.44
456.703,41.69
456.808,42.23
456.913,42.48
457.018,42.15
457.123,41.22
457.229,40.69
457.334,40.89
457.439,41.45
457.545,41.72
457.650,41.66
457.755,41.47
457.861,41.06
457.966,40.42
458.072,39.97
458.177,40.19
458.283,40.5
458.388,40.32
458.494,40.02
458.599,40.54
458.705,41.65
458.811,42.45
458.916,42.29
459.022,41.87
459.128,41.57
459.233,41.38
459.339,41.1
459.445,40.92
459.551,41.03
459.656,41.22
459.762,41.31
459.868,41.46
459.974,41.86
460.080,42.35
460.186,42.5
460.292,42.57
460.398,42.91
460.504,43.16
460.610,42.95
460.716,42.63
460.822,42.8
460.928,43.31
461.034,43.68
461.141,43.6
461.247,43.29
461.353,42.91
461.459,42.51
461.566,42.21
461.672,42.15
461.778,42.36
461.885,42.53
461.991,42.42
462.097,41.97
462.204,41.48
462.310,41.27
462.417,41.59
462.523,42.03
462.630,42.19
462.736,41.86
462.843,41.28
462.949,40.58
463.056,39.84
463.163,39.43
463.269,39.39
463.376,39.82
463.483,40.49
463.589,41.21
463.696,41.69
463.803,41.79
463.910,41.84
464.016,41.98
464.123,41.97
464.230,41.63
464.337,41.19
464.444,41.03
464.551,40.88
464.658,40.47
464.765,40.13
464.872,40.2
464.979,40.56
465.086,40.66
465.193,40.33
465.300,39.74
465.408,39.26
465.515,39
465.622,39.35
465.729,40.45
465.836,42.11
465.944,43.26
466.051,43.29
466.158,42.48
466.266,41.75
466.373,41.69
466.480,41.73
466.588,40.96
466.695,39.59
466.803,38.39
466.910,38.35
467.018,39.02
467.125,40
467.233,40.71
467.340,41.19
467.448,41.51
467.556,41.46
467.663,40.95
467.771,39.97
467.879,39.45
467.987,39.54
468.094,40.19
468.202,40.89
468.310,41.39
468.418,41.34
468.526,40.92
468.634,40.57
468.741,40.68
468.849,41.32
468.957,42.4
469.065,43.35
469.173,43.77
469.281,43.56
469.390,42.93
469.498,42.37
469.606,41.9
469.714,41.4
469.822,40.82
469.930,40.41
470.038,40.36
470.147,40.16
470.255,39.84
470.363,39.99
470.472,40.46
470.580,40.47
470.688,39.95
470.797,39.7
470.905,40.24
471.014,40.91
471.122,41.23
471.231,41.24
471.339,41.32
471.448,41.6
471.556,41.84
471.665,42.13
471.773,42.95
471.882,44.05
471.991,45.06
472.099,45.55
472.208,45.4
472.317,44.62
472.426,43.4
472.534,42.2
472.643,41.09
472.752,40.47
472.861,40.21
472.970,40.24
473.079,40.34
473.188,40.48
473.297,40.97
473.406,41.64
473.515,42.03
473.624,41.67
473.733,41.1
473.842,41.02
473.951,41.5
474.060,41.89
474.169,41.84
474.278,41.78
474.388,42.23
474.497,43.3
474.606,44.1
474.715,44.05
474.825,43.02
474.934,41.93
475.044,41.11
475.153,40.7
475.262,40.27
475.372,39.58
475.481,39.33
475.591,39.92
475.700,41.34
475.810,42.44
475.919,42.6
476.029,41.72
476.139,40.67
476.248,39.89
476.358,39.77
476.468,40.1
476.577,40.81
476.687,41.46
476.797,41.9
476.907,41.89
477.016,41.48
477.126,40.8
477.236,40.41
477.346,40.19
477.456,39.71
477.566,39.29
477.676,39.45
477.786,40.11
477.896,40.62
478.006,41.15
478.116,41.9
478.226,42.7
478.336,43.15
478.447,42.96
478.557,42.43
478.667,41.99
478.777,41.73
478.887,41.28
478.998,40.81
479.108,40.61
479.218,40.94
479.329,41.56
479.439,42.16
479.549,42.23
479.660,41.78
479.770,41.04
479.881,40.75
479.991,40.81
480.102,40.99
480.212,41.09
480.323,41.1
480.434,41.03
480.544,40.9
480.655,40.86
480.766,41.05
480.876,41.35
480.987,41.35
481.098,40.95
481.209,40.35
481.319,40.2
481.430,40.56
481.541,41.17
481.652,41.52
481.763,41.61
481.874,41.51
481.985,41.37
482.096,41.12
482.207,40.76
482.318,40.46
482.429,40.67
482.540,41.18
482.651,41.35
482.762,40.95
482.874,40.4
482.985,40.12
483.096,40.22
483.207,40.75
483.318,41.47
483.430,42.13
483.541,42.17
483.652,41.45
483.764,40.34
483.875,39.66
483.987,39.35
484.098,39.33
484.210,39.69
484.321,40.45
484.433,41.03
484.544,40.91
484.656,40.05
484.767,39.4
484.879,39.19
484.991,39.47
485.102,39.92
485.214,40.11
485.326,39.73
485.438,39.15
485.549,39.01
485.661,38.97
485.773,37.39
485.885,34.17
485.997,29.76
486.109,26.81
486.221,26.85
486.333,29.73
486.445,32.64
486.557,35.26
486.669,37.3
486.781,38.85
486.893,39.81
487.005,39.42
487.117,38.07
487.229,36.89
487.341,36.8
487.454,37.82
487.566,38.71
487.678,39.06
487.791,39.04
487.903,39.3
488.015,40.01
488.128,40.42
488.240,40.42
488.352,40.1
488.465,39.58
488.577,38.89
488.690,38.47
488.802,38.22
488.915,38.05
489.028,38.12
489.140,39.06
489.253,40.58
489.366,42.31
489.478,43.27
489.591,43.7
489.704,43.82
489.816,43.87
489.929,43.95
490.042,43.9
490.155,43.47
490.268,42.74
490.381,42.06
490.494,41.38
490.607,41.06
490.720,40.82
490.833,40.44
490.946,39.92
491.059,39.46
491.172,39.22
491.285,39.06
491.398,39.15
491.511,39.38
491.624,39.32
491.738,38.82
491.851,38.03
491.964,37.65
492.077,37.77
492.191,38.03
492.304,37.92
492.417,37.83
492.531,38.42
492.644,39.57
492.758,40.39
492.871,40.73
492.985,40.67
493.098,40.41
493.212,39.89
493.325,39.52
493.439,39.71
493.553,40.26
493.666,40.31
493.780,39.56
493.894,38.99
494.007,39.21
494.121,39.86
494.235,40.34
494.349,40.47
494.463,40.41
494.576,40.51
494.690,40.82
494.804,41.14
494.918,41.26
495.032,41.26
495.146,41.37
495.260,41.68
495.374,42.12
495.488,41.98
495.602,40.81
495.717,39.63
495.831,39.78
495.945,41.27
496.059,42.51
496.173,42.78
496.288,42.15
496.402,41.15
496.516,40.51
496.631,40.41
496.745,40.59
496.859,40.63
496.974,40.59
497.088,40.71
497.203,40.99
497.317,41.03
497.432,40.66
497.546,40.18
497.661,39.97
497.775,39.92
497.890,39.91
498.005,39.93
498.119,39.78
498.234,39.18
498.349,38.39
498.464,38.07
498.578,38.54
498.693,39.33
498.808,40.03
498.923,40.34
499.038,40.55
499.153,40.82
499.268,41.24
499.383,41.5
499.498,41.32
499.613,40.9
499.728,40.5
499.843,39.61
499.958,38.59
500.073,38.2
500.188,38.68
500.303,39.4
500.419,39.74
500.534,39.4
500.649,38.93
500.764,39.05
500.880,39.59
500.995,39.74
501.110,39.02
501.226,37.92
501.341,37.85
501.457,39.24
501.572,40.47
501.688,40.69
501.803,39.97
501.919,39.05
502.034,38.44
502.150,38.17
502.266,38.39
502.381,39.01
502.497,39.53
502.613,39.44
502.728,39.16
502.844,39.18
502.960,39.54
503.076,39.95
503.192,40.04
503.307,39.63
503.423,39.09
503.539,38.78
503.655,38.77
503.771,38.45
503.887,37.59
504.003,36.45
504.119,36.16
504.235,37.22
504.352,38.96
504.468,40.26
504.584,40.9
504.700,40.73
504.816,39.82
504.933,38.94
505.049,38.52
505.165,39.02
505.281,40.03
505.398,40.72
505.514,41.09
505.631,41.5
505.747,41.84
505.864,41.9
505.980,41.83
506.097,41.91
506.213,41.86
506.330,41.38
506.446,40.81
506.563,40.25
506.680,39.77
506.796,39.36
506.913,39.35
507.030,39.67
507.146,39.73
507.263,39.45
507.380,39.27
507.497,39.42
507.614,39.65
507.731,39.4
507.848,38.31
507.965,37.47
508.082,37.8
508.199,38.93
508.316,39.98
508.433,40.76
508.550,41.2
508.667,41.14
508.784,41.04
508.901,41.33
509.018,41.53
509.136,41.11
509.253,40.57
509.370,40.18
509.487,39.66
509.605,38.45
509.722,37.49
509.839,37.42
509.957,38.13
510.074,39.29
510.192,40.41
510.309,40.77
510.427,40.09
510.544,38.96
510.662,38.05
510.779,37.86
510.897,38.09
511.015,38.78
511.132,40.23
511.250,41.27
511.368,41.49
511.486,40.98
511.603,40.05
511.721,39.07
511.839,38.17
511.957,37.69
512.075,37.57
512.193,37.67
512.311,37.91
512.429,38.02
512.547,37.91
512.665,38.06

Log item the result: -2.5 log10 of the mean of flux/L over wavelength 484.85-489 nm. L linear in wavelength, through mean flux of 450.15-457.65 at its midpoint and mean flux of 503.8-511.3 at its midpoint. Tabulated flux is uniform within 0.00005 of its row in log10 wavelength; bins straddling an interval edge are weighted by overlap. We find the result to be 0.08 mag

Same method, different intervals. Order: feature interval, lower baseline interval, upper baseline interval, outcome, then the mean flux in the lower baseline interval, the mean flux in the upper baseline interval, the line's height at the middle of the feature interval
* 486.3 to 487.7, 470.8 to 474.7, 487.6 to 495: 0.10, 42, 40.2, 40.6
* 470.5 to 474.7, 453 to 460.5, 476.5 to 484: -0.02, 40.8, 41.1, 41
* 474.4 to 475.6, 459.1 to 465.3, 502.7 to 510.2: -0.02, 41.6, 39.7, 41.1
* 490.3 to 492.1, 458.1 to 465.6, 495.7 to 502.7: 0.01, 41.5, 39.9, 40.2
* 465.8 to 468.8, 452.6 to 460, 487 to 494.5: -0.01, 40.6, 39.9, 40.4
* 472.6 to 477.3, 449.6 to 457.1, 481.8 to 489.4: -0.05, 41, 38.8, 39.6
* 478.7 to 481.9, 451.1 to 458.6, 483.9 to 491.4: -0.05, 40.6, 39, 39.4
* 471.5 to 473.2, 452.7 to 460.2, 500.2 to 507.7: -0.06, 40.6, 39.5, 40.3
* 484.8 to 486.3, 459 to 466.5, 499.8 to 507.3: 0.12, 41.6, 39.5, 40.4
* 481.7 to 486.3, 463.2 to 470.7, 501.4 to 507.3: 0.03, 40.9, 39.7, 40.3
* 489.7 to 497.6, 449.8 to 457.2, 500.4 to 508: -0.02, 41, 39.5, 39.8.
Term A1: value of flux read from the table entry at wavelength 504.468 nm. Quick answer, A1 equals 40.26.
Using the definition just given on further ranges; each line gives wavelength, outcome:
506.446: 40.81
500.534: 39.4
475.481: 39.33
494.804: 41.14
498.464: 38.07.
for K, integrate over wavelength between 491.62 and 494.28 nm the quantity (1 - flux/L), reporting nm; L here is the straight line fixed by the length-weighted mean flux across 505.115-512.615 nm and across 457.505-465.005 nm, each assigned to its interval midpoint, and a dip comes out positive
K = 0.068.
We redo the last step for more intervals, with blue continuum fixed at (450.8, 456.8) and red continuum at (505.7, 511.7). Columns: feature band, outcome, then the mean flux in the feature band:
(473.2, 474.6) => -0.051 nm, 41.8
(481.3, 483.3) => -0.035 nm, 40.9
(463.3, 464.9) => -0.026 nm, 41.1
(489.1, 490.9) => -0.097 nm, 42.3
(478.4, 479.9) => -0.050 nm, 41.6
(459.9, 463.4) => -0.139 nm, 42.1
